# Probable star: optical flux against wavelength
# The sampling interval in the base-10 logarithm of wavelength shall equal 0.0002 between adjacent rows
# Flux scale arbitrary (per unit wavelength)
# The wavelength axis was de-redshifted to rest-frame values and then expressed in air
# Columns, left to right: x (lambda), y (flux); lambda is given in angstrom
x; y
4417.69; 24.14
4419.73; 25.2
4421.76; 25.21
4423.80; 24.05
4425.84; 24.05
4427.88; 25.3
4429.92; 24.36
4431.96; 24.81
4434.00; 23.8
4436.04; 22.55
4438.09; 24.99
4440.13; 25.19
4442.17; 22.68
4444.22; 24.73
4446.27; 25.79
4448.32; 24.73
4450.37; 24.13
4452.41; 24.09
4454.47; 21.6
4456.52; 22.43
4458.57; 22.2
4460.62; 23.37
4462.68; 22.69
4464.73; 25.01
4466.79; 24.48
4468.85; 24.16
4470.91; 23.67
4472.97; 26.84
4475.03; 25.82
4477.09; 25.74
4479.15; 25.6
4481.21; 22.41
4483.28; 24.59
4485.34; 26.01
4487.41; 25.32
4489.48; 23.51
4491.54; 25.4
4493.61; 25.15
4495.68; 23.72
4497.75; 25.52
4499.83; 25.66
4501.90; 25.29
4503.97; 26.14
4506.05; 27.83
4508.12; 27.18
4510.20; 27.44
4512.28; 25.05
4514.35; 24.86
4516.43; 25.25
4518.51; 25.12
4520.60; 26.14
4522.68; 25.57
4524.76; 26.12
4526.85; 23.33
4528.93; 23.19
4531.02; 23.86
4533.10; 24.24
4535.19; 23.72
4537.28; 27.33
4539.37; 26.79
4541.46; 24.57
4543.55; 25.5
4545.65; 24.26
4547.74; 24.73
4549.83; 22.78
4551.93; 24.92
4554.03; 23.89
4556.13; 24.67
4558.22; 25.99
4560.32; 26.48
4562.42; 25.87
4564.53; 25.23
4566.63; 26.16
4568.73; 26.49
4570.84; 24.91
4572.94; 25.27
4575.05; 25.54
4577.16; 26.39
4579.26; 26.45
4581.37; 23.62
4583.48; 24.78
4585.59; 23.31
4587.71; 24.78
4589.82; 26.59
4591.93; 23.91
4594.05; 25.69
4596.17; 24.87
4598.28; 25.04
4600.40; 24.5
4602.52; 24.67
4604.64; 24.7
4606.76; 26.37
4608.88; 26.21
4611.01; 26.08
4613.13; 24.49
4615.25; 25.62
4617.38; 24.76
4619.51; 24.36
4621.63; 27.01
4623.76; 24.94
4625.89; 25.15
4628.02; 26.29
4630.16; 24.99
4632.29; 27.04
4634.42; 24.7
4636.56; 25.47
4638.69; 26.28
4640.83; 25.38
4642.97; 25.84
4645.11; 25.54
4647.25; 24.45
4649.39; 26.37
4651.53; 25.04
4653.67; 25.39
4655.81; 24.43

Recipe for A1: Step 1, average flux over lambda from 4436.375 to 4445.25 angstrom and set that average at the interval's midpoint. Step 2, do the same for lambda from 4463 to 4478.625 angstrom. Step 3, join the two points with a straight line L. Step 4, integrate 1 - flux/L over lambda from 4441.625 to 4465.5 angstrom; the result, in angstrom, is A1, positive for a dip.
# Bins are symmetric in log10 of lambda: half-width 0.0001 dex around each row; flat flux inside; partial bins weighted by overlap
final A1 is 0.92 angstrom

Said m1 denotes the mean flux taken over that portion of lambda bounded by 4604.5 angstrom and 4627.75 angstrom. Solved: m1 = 25.5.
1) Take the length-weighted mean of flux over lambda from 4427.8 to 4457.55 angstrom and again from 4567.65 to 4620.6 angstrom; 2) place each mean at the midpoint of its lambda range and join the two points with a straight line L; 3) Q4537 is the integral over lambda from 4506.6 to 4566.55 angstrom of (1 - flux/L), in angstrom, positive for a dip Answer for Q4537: -1.06 angstrom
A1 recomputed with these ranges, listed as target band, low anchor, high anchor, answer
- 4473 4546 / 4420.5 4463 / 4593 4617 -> -2.25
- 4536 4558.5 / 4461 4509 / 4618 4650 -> 0.26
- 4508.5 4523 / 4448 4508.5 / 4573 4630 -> -0.51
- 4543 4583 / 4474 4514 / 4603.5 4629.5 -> 0.40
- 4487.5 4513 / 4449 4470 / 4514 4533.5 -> -1.43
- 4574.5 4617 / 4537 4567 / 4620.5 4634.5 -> 0.64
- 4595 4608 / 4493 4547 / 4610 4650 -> 0.21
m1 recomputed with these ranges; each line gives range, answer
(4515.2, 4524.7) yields 25.6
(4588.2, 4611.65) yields 25.3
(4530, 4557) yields 24.7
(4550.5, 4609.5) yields 25.2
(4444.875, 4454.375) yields 24.4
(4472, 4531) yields 25.3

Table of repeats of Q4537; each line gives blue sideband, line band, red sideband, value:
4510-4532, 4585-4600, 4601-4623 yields 0.24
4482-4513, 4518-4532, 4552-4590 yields 0.40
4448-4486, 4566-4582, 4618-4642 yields -0.35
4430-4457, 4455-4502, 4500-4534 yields 0.35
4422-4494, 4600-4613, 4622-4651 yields -0.01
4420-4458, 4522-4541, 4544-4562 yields -0.17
